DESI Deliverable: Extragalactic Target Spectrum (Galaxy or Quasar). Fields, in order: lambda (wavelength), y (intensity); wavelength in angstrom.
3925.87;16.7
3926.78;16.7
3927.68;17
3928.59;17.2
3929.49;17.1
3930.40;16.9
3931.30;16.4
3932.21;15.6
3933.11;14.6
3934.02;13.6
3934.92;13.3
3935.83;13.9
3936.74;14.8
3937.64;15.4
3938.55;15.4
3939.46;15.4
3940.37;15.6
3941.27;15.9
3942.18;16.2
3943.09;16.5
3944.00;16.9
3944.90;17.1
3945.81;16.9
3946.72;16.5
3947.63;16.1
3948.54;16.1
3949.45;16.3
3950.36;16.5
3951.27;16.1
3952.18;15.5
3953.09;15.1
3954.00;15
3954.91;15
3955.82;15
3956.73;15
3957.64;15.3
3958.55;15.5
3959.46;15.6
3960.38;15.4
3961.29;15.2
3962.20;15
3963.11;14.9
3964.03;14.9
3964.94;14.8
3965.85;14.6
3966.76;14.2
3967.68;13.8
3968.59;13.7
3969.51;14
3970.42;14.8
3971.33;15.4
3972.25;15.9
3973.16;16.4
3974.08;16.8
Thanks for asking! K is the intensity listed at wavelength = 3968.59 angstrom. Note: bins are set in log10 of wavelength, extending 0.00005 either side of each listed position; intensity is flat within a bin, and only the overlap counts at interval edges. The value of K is 13.7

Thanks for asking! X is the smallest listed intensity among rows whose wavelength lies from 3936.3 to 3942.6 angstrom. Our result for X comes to 14.8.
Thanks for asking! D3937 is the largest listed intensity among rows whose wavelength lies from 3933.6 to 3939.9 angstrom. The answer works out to 15.4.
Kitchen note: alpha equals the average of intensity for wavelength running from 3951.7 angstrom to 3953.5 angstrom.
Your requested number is 15.3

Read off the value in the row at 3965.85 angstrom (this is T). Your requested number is 14.6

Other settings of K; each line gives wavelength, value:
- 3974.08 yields 16.8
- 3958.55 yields 15.5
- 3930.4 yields 16.9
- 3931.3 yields 16.4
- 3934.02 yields 13.6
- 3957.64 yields 15.3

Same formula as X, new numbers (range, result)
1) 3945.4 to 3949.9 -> 16.1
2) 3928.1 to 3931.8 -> 16.4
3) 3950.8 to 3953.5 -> 15.1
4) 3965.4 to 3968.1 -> 13.8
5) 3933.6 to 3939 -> 13.3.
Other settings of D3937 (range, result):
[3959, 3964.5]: 15.6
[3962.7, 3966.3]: 14.9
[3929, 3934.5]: 17.1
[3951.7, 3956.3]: 15.5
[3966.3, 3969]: 14.2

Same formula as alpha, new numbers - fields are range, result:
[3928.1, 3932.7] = 16.6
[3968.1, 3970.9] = 14.2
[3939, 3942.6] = 15.8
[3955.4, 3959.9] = 15.3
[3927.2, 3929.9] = 17.1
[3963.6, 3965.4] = 14.9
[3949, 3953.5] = 15.9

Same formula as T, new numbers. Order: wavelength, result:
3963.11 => 14.9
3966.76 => 14.2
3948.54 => 16.1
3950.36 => 16.5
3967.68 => 13.8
